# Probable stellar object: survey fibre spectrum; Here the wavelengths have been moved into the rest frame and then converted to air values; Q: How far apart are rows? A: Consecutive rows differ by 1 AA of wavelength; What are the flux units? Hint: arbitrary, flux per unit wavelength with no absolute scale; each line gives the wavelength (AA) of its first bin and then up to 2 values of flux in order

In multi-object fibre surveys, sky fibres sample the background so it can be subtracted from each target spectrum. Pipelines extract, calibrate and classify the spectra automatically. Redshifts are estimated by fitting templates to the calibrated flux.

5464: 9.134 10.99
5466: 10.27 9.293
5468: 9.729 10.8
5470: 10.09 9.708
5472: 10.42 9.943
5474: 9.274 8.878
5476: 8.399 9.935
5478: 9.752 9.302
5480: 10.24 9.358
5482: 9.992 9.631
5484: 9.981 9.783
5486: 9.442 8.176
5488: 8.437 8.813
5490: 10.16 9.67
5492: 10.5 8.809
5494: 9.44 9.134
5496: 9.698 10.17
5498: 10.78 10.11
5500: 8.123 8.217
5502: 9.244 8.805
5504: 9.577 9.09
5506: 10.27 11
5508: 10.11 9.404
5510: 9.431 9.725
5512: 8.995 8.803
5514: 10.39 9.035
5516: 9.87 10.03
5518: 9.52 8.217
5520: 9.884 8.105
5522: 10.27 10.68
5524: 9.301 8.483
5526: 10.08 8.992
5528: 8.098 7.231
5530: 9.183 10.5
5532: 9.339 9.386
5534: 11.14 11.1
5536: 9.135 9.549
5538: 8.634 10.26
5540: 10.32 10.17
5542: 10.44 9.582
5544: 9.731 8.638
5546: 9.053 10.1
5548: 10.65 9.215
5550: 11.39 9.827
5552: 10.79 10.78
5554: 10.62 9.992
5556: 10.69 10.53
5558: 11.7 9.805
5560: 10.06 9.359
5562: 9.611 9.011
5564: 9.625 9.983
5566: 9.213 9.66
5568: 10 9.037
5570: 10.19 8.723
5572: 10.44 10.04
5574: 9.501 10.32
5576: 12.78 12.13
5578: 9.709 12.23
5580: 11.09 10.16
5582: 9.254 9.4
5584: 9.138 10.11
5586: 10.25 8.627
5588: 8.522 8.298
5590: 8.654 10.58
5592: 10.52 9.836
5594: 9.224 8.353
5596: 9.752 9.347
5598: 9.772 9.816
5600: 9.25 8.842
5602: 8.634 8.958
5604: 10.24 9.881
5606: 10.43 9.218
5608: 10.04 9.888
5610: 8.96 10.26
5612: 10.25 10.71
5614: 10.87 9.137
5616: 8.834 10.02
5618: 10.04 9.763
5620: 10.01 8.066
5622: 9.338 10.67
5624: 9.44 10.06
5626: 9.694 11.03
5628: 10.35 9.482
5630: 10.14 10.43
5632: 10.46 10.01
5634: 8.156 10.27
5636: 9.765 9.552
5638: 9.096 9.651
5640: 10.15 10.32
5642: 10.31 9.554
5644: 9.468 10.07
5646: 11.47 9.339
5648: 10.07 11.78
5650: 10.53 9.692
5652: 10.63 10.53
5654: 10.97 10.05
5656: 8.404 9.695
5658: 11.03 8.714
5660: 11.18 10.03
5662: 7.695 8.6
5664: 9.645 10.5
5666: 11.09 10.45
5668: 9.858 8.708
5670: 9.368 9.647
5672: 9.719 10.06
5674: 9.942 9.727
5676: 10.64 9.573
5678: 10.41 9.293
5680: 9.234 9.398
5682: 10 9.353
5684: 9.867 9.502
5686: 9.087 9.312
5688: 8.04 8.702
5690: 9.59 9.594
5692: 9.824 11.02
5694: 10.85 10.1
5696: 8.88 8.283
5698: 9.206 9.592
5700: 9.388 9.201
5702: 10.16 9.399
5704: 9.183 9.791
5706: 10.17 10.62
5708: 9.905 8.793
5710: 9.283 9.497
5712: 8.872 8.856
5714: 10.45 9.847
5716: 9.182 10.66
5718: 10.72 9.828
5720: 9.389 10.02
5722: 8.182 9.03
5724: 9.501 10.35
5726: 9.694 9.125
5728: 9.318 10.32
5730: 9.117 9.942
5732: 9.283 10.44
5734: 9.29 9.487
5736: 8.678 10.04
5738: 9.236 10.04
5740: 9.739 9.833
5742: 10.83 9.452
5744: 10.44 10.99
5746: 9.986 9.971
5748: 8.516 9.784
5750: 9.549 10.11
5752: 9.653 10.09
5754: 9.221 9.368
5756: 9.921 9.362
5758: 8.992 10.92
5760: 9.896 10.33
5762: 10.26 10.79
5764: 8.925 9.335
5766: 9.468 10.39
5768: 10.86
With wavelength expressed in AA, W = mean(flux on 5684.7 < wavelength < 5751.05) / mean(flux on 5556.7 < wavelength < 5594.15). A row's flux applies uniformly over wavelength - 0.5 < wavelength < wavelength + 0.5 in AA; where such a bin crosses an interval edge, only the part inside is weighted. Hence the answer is 0.97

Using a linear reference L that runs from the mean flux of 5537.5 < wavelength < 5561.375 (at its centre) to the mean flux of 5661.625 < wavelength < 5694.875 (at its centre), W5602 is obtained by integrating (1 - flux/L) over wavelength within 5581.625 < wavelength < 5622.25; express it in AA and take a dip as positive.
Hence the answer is 1.6 AA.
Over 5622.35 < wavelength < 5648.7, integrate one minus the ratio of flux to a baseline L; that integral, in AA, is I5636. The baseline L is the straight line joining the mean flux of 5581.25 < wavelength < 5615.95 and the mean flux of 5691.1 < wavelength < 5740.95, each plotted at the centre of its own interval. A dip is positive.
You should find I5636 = -1.1 AA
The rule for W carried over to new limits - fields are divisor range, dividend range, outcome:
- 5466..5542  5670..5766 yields 1.01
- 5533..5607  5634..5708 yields 0.99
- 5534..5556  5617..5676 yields 0.99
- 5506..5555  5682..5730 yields 0.99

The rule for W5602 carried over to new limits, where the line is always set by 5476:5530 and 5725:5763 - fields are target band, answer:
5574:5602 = -0.8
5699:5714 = 0.3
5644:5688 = -0.9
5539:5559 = -1.5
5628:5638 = -0.2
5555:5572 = -0.6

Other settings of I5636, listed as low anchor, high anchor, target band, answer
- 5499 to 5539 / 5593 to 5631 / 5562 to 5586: -1.2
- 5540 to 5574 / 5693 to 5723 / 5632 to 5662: -0.7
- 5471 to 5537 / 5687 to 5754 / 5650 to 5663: -0.4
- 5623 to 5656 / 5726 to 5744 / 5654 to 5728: 1.7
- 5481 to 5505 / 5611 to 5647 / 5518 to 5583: -1.8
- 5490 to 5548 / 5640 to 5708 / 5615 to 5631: -0.1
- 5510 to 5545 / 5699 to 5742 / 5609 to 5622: -0.2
